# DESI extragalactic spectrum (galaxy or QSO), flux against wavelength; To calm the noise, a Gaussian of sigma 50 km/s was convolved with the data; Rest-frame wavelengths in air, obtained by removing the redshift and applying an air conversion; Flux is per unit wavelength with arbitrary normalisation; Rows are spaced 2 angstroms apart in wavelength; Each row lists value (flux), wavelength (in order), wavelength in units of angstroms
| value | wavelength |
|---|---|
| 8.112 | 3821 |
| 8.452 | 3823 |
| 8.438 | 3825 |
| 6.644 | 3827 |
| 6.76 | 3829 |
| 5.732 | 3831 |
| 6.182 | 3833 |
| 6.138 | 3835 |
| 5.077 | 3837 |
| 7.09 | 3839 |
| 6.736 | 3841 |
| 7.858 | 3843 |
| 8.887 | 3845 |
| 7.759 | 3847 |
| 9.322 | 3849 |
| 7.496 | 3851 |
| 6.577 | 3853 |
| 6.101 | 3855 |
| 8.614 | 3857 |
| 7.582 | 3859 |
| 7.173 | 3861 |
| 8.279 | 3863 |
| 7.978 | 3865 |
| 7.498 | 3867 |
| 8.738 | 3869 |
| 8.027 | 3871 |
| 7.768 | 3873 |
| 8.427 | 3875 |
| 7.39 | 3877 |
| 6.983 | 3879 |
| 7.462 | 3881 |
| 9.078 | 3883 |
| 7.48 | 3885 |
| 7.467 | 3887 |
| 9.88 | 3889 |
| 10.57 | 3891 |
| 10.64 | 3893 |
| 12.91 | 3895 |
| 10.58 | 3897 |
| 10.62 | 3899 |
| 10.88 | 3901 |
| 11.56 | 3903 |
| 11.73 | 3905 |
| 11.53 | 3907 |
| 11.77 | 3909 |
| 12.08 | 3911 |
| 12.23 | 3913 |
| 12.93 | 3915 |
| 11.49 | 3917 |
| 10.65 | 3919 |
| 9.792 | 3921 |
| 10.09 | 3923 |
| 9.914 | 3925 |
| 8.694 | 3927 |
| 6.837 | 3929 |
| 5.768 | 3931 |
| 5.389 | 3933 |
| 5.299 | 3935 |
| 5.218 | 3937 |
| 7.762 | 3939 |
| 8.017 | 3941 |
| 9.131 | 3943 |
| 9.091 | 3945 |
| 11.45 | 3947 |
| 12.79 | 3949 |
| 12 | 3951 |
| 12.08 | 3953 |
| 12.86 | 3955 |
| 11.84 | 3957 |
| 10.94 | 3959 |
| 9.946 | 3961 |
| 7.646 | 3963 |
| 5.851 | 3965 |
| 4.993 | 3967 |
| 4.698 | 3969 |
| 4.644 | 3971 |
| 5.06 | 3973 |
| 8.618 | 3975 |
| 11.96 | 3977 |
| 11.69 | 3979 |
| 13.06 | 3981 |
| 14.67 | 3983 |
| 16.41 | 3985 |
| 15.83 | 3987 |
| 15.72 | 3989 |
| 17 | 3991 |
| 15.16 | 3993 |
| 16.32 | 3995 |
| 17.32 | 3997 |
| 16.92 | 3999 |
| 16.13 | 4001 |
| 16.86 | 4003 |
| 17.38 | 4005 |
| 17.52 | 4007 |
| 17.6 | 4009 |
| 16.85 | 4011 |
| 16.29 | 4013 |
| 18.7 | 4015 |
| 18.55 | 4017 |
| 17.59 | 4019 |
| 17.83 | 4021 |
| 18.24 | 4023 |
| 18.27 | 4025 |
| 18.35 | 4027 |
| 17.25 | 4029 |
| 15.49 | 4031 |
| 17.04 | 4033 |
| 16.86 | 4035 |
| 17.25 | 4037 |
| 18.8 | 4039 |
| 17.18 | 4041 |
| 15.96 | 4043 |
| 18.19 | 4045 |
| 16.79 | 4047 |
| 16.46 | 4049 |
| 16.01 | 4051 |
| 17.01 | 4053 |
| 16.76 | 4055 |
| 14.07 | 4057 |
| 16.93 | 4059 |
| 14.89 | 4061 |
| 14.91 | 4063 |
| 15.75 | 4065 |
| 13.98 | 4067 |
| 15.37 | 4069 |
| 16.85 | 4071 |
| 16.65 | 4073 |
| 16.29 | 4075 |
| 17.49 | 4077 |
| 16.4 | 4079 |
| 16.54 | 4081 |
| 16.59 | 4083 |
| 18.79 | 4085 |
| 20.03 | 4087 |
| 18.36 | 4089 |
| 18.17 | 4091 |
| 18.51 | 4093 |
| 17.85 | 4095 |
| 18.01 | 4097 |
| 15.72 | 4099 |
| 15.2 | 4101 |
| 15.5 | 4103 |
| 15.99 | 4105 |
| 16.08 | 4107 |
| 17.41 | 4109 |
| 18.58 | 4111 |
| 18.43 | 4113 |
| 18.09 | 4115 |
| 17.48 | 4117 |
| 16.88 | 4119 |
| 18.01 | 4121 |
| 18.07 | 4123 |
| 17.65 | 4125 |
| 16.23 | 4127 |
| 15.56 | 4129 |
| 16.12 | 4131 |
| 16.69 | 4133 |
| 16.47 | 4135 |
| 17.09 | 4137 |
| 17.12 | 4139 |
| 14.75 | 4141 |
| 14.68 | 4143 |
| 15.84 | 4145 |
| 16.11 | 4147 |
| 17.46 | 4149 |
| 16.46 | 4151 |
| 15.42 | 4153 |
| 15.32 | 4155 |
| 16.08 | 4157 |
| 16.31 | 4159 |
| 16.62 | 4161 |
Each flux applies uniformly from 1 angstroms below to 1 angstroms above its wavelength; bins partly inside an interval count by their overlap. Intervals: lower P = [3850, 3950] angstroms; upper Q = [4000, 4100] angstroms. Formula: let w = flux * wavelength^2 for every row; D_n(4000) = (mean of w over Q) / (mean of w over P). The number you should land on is 2.02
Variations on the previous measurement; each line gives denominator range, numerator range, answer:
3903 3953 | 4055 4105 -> 1.84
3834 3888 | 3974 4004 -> 2.10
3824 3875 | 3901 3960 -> 1.41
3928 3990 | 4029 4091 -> 1.83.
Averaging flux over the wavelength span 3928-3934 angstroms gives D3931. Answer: 6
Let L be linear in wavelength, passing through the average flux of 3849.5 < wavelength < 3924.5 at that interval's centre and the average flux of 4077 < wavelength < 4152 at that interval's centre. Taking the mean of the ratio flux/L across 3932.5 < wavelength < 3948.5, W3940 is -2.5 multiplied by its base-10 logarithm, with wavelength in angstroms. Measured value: 0.382 mag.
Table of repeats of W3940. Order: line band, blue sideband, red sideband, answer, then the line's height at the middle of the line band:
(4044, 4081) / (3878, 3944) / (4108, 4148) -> -0.109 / 14.6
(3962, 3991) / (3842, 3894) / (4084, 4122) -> 0.218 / 12.5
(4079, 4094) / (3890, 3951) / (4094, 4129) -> -0.119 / 16.1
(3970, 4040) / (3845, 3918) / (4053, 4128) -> -0.135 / 13.8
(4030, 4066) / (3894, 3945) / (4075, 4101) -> -0.054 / 15.7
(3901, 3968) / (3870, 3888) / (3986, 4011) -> 0.195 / 11.9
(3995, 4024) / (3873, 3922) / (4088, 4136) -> -0.248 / 13.8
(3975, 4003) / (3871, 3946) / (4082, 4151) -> -0.218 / 12.3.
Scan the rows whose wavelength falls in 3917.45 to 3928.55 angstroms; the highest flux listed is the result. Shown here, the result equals 10.65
